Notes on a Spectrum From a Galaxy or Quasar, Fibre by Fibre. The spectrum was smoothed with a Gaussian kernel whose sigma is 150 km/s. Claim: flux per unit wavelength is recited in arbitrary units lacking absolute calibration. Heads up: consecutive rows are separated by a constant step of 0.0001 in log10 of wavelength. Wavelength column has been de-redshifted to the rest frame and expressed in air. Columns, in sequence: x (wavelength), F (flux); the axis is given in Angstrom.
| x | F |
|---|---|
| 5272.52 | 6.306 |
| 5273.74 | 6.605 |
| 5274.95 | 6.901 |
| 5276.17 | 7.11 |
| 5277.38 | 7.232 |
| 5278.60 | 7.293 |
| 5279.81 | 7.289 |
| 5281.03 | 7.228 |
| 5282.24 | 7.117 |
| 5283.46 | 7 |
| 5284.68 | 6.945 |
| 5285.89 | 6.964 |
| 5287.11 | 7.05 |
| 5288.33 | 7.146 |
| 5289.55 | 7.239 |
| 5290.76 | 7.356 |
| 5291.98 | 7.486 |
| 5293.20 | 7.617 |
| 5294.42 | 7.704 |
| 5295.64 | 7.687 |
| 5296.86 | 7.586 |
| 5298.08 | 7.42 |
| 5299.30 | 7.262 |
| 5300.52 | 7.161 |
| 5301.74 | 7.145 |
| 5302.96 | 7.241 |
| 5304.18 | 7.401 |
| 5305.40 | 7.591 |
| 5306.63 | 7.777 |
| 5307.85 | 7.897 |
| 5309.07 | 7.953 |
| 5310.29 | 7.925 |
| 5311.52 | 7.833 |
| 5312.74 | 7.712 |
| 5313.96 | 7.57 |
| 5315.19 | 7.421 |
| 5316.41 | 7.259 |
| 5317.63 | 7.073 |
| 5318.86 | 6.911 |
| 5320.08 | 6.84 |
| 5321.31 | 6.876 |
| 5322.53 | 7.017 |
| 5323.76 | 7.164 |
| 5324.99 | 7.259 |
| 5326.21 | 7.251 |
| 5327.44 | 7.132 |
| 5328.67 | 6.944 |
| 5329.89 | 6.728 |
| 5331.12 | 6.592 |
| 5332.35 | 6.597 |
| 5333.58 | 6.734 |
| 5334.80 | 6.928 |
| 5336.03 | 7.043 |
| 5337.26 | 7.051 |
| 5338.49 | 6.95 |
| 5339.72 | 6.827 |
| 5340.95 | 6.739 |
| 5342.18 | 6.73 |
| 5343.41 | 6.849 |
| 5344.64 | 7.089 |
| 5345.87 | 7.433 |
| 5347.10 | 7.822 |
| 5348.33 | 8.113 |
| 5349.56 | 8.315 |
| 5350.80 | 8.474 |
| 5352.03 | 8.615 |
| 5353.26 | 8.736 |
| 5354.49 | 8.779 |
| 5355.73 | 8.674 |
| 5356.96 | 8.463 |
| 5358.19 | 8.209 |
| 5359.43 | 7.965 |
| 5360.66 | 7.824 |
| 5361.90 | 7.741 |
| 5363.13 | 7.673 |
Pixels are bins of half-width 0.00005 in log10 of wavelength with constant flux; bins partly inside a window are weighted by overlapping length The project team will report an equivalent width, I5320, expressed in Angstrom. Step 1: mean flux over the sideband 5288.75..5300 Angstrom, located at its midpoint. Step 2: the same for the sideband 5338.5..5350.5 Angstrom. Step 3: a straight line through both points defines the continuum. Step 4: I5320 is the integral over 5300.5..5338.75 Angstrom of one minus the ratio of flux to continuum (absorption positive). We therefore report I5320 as 1.0 Angstrom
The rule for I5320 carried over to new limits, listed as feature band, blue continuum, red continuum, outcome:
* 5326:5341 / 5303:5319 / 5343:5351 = 1.52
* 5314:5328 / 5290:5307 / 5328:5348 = 0.09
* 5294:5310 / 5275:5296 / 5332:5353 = -0.56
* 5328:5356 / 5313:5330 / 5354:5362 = 1.31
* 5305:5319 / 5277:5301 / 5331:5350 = -0.75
